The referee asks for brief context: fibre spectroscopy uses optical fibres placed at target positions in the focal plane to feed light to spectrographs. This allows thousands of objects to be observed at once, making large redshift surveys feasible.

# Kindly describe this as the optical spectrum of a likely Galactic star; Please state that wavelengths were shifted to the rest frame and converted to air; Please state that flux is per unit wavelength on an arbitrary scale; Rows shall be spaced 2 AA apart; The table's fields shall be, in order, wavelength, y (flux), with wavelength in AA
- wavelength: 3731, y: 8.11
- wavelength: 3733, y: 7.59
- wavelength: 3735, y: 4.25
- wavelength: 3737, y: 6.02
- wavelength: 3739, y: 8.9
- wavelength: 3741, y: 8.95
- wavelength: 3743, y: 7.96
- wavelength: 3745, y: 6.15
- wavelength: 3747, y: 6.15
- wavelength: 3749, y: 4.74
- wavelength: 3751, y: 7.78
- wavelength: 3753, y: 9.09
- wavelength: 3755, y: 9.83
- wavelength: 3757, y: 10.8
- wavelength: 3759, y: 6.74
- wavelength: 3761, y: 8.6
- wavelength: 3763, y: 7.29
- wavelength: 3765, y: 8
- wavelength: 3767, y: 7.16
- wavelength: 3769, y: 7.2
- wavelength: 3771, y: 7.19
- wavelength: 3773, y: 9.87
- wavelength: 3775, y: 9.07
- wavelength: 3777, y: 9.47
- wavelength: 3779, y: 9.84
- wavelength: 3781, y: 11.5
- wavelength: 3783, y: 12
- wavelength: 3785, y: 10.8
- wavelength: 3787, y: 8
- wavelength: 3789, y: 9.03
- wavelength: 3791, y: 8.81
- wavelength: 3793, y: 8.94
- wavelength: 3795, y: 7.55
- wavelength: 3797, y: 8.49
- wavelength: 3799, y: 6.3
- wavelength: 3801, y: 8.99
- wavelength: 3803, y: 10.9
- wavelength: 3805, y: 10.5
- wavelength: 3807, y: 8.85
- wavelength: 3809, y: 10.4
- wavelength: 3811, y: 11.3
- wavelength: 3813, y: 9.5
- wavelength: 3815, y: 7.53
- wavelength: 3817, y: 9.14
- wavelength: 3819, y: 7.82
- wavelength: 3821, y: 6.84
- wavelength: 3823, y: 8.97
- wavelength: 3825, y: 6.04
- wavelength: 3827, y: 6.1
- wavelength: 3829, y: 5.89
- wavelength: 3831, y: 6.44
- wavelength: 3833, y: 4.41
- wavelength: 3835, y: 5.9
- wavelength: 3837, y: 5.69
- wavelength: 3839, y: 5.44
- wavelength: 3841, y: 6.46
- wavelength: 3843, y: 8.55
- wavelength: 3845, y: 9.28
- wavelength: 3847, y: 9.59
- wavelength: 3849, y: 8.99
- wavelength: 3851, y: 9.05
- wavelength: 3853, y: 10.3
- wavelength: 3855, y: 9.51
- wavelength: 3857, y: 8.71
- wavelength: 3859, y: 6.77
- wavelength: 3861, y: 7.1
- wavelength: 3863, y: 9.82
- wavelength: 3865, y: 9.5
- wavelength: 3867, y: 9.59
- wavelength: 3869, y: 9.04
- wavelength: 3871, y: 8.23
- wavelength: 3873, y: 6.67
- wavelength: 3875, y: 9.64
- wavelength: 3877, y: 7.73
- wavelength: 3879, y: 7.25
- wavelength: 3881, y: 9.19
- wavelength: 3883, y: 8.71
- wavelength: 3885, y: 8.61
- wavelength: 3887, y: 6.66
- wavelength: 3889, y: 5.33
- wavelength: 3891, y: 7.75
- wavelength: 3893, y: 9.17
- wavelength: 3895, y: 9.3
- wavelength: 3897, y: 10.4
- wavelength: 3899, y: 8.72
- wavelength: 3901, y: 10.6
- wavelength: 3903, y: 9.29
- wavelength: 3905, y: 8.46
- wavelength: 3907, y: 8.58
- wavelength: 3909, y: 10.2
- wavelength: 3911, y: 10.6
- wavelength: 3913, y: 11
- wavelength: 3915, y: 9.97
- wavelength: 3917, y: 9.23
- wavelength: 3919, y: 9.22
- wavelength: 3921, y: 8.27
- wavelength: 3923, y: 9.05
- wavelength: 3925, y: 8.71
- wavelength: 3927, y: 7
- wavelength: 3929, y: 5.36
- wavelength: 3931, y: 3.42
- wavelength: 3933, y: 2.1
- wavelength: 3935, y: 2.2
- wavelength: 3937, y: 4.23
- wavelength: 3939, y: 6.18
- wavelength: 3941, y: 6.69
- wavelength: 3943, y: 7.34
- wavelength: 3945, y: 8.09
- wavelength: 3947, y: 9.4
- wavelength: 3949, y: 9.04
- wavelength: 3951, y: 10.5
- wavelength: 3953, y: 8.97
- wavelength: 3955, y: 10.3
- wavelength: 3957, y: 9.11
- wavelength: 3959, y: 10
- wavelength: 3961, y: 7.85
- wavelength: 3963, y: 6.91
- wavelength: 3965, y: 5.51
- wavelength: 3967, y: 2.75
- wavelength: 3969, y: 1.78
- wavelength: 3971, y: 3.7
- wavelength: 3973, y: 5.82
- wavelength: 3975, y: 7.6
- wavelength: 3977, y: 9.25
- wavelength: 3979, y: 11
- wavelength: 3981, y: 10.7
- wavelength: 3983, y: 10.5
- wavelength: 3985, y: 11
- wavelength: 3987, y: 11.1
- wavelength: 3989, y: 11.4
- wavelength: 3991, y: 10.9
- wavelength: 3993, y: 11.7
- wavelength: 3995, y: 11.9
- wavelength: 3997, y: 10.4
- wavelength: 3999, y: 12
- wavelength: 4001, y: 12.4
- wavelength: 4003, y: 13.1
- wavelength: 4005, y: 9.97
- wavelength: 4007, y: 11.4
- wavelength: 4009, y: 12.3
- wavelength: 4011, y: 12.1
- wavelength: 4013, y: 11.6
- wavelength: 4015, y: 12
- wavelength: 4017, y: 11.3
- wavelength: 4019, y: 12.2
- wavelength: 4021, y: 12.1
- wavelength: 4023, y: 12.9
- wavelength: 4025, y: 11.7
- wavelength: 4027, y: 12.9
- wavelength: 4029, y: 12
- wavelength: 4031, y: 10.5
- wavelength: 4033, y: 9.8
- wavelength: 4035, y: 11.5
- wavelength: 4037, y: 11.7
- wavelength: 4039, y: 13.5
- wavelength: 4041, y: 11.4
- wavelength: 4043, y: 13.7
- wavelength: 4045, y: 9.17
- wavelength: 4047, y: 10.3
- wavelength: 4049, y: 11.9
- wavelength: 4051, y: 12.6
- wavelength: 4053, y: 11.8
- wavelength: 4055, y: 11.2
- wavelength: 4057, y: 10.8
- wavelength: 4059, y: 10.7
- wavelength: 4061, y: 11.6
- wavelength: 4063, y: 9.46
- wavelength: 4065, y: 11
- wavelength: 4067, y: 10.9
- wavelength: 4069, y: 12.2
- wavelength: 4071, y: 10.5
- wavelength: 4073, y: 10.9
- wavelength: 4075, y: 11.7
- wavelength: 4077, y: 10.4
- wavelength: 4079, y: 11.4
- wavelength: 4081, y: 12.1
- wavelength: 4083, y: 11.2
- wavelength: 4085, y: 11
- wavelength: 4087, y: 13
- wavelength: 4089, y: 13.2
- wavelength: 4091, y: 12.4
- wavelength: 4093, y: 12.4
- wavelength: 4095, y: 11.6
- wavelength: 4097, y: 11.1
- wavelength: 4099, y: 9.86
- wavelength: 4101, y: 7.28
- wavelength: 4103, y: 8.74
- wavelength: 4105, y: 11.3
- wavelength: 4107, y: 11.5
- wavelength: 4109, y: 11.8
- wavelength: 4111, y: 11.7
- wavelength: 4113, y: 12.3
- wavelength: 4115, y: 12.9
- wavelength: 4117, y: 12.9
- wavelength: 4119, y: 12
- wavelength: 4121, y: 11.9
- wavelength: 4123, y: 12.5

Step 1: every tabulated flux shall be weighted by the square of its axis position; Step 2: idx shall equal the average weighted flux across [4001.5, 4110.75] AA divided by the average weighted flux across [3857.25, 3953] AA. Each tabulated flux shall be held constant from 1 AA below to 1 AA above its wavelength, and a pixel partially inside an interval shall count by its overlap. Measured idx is 1.52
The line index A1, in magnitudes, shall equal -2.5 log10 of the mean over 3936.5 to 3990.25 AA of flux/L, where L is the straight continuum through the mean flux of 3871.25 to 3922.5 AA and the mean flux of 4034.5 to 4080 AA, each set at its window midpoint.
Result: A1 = 0.22 mag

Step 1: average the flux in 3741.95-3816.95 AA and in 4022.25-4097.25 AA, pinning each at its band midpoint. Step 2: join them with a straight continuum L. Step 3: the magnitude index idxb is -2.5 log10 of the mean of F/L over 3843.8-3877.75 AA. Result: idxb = 0.09 mag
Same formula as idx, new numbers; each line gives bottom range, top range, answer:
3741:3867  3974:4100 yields 1.54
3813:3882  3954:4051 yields 1.43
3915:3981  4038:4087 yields 1.67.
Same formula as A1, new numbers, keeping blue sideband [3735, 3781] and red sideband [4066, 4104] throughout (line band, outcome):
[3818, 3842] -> 0.35 mag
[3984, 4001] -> -0.11 mag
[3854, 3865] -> 0.06 mag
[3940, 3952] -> 0.16 mag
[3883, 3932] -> 0.11 mag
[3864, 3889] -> 0.11 mag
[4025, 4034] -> -0.07 mag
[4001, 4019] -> -0.13 mag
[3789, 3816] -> -0.08 mag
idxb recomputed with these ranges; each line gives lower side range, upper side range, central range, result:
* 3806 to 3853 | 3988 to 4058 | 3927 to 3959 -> 0.41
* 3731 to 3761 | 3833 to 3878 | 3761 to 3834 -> -0.09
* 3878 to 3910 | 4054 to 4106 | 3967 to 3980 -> 0.48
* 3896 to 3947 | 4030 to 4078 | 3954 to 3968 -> 0.18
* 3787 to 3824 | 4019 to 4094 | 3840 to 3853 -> 0.06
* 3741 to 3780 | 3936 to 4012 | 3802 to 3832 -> -0.01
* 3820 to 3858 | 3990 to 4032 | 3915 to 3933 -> 0.28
